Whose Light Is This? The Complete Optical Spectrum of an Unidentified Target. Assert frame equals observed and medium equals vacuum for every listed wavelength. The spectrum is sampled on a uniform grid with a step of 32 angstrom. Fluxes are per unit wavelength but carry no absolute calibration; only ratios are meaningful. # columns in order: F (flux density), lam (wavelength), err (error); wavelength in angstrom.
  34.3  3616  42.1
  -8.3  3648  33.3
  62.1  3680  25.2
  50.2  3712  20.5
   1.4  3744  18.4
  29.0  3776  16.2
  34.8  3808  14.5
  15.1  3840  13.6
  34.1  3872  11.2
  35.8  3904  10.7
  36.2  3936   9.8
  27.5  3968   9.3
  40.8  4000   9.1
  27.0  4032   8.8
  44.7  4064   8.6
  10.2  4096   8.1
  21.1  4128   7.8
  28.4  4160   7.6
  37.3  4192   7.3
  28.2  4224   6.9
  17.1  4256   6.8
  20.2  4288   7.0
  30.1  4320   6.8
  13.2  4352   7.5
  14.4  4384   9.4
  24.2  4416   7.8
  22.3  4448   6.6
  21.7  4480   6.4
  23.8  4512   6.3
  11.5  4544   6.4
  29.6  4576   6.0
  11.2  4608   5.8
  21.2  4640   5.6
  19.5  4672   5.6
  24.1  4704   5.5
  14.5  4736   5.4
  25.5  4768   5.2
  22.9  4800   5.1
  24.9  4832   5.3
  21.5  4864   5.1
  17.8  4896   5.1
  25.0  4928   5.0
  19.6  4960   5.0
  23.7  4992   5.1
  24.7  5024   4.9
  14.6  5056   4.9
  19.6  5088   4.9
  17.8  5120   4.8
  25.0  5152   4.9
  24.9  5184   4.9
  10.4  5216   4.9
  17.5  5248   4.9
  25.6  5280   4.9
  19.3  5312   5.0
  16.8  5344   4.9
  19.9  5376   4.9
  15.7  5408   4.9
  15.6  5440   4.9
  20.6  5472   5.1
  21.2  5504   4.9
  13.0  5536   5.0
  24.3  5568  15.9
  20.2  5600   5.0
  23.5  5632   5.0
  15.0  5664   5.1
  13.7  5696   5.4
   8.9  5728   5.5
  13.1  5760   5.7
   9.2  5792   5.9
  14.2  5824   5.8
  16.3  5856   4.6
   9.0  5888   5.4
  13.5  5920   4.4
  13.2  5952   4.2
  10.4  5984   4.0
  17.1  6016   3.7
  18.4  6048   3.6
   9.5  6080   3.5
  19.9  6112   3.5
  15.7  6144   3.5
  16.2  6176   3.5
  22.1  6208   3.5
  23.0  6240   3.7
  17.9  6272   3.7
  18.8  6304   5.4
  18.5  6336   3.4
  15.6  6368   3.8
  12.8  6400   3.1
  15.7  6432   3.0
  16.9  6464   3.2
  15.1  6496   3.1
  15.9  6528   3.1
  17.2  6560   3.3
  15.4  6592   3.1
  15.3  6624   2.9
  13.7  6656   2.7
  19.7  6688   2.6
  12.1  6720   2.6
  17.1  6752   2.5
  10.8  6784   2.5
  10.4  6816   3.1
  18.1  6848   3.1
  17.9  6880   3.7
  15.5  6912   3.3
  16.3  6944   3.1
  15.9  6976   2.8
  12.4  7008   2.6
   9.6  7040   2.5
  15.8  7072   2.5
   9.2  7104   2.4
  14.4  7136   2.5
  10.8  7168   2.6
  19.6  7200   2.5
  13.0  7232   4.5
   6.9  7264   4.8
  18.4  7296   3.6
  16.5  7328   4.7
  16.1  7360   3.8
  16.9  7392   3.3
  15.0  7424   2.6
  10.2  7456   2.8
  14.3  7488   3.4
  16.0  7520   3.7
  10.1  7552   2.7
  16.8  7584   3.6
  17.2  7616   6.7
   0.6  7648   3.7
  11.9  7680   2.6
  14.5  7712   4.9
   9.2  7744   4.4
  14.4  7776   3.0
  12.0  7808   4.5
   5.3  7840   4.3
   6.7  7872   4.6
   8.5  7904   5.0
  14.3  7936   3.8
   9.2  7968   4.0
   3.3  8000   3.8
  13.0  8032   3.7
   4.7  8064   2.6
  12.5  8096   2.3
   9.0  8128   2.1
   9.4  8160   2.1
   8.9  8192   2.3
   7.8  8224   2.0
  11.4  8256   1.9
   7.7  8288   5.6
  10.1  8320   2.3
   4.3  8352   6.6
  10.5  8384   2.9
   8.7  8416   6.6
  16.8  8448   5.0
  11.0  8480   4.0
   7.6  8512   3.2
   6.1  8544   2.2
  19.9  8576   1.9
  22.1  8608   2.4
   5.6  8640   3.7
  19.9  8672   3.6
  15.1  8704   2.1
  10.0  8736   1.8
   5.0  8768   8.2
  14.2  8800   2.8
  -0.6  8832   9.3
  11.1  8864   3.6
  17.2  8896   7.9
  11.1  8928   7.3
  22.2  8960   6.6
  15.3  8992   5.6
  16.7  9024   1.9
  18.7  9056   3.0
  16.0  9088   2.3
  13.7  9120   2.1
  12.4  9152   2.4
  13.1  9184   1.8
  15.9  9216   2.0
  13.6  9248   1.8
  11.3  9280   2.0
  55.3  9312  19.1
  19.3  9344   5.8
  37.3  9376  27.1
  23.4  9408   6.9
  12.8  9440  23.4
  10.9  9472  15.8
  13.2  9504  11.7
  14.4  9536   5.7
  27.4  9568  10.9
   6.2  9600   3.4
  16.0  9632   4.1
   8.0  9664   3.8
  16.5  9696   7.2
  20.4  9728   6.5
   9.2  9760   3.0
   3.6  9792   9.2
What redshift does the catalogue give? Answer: 1.30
